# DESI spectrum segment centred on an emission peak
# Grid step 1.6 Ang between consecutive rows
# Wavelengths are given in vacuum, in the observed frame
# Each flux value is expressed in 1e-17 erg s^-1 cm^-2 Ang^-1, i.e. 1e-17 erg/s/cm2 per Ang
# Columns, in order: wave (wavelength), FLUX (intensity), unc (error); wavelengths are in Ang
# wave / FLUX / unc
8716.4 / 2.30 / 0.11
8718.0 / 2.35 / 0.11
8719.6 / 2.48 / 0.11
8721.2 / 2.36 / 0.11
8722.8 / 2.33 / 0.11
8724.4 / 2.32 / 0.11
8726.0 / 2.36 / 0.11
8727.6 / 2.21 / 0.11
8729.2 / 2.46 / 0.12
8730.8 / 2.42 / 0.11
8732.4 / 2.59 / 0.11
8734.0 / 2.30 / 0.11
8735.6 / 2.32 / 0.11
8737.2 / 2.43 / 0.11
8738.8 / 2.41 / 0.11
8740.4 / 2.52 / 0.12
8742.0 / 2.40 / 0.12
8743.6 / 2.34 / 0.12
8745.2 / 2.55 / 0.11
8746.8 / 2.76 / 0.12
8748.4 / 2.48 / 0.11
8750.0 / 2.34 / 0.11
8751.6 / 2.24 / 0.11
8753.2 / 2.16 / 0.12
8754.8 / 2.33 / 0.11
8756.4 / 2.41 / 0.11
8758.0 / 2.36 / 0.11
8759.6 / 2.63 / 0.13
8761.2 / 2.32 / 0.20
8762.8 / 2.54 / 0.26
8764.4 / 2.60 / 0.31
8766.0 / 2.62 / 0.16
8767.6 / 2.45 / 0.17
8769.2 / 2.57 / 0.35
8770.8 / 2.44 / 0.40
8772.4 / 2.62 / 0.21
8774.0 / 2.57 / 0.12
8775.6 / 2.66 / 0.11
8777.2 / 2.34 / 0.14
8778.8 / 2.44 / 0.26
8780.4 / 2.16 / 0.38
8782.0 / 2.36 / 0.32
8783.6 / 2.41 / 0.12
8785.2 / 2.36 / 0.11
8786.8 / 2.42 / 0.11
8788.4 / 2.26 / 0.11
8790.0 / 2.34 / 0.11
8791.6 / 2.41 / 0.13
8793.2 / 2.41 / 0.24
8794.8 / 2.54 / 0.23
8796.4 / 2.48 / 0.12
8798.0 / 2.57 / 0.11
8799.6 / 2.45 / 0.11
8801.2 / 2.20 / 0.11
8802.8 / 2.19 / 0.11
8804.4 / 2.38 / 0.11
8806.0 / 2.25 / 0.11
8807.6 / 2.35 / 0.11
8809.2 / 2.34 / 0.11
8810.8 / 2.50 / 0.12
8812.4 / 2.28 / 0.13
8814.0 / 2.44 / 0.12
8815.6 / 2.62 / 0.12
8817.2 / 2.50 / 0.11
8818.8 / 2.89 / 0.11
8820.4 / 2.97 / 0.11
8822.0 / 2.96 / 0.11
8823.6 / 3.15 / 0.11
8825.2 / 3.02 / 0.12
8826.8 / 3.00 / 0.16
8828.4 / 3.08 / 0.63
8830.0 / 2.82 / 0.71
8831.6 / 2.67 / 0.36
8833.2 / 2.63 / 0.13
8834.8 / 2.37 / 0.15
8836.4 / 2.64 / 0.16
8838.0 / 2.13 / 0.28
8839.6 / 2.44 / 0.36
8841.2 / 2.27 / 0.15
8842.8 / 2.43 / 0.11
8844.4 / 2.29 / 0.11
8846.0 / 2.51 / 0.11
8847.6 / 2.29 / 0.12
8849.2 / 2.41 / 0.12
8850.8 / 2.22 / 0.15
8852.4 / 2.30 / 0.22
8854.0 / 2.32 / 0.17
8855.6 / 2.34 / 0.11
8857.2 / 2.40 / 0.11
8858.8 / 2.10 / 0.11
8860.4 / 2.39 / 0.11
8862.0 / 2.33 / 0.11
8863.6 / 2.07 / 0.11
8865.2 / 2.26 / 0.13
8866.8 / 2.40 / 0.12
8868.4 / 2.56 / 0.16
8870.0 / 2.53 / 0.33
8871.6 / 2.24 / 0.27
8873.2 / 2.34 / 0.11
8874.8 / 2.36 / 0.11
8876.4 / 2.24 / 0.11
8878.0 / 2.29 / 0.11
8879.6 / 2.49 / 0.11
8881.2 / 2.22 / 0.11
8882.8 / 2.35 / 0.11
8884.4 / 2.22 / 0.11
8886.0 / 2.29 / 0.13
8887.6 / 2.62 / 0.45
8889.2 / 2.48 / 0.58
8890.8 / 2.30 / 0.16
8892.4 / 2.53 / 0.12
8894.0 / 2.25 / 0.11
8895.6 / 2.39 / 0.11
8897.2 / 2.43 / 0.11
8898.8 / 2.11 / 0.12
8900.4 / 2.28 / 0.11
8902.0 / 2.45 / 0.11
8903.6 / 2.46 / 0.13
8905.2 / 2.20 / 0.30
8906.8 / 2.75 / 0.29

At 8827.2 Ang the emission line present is [N II] 6583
